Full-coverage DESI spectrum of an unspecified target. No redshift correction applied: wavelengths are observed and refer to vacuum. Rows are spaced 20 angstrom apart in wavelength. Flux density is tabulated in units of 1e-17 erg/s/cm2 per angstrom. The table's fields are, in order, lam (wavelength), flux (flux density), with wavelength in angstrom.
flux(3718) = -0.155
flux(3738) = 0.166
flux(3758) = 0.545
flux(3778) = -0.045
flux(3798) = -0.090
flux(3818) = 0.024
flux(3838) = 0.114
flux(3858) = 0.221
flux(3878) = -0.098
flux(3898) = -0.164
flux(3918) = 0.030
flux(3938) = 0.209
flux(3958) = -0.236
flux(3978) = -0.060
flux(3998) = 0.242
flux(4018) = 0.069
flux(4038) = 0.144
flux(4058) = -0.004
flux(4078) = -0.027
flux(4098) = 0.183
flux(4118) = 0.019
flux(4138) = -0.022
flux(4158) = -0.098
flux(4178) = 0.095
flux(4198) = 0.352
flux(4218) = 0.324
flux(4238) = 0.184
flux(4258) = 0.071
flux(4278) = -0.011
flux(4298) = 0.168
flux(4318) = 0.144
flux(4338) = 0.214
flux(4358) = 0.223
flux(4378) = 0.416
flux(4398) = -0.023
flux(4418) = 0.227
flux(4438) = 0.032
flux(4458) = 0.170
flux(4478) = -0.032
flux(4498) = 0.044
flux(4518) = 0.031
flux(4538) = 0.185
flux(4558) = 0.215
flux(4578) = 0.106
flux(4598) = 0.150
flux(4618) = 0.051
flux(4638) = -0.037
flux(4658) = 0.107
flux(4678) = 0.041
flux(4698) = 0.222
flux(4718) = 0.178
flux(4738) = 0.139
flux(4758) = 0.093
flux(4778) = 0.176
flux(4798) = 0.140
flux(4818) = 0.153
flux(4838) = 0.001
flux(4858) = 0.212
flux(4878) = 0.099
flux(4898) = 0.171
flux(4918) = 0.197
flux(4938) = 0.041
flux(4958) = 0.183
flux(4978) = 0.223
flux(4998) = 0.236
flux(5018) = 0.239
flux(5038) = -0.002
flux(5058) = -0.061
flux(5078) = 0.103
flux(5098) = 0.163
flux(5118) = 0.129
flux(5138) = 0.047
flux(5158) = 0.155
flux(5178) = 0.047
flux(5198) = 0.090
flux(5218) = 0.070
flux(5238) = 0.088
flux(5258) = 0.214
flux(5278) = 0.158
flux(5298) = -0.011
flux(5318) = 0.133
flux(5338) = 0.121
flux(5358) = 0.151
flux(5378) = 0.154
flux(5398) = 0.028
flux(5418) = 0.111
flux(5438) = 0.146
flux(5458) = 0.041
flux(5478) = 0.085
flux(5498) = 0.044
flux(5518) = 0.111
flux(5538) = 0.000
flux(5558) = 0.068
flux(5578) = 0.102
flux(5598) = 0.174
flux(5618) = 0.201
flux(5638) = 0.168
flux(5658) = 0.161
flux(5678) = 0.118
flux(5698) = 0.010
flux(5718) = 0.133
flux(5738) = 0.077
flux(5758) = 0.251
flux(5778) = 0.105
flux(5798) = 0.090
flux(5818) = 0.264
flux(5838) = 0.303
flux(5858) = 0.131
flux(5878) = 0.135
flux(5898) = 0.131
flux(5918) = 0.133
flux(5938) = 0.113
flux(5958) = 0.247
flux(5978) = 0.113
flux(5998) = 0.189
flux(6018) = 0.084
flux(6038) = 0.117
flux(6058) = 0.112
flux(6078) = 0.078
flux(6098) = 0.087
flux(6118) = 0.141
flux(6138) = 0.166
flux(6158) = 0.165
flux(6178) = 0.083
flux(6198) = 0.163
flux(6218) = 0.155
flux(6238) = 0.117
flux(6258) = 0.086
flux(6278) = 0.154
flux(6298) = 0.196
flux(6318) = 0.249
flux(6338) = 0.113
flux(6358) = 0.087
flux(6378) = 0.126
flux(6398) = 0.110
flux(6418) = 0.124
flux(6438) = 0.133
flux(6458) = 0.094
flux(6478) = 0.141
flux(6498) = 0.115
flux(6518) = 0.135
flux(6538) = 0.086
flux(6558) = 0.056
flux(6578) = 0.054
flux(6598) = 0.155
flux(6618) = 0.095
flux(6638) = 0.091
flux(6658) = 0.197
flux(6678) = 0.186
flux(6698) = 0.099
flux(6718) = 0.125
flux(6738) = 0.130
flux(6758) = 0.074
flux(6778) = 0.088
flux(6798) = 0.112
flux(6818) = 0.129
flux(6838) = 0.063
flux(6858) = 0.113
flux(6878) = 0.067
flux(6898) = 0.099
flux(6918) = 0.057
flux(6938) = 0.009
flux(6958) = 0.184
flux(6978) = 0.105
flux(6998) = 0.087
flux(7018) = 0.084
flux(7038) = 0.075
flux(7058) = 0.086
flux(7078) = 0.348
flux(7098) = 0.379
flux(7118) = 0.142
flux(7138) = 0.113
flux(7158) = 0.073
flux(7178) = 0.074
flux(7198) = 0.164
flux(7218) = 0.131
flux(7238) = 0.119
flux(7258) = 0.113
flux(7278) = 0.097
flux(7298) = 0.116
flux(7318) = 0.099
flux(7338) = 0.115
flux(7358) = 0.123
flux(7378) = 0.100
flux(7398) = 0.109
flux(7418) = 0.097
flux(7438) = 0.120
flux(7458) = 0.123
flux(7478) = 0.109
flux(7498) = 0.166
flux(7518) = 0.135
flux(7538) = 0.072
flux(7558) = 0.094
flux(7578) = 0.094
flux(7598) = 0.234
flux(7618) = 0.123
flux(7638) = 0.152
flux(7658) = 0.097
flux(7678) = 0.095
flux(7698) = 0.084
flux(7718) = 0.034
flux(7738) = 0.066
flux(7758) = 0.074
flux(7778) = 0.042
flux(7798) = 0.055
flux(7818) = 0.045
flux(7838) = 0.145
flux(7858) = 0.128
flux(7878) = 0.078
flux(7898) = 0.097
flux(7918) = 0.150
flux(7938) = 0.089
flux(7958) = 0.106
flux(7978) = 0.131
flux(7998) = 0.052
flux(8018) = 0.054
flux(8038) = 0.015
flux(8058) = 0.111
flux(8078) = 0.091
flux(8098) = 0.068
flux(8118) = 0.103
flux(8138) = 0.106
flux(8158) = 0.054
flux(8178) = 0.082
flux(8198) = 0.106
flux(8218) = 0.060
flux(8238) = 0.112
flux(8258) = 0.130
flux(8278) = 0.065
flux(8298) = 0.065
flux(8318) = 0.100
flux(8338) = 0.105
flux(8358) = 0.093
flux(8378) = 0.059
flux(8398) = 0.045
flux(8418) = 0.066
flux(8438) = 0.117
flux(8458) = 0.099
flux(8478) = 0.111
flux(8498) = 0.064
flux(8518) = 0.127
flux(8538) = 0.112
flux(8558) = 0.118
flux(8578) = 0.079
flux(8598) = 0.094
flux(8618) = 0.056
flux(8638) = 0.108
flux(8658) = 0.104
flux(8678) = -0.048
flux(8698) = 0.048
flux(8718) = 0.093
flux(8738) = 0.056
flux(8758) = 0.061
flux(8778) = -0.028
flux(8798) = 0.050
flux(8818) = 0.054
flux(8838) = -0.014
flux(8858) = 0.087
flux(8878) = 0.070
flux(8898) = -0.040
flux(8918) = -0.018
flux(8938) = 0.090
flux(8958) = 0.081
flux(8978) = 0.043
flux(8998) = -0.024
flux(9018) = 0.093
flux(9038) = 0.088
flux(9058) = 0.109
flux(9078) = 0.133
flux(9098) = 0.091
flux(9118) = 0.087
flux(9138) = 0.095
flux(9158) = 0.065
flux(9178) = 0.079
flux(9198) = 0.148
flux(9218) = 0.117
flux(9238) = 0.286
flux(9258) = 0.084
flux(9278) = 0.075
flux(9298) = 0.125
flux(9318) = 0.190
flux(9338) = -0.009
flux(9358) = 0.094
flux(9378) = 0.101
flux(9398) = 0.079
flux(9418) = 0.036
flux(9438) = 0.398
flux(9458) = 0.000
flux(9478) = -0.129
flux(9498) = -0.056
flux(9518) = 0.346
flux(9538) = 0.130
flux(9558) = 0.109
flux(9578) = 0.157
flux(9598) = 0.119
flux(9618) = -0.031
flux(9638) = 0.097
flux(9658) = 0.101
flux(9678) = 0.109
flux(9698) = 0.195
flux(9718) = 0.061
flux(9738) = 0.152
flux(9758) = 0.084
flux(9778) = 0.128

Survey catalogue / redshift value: 0.901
